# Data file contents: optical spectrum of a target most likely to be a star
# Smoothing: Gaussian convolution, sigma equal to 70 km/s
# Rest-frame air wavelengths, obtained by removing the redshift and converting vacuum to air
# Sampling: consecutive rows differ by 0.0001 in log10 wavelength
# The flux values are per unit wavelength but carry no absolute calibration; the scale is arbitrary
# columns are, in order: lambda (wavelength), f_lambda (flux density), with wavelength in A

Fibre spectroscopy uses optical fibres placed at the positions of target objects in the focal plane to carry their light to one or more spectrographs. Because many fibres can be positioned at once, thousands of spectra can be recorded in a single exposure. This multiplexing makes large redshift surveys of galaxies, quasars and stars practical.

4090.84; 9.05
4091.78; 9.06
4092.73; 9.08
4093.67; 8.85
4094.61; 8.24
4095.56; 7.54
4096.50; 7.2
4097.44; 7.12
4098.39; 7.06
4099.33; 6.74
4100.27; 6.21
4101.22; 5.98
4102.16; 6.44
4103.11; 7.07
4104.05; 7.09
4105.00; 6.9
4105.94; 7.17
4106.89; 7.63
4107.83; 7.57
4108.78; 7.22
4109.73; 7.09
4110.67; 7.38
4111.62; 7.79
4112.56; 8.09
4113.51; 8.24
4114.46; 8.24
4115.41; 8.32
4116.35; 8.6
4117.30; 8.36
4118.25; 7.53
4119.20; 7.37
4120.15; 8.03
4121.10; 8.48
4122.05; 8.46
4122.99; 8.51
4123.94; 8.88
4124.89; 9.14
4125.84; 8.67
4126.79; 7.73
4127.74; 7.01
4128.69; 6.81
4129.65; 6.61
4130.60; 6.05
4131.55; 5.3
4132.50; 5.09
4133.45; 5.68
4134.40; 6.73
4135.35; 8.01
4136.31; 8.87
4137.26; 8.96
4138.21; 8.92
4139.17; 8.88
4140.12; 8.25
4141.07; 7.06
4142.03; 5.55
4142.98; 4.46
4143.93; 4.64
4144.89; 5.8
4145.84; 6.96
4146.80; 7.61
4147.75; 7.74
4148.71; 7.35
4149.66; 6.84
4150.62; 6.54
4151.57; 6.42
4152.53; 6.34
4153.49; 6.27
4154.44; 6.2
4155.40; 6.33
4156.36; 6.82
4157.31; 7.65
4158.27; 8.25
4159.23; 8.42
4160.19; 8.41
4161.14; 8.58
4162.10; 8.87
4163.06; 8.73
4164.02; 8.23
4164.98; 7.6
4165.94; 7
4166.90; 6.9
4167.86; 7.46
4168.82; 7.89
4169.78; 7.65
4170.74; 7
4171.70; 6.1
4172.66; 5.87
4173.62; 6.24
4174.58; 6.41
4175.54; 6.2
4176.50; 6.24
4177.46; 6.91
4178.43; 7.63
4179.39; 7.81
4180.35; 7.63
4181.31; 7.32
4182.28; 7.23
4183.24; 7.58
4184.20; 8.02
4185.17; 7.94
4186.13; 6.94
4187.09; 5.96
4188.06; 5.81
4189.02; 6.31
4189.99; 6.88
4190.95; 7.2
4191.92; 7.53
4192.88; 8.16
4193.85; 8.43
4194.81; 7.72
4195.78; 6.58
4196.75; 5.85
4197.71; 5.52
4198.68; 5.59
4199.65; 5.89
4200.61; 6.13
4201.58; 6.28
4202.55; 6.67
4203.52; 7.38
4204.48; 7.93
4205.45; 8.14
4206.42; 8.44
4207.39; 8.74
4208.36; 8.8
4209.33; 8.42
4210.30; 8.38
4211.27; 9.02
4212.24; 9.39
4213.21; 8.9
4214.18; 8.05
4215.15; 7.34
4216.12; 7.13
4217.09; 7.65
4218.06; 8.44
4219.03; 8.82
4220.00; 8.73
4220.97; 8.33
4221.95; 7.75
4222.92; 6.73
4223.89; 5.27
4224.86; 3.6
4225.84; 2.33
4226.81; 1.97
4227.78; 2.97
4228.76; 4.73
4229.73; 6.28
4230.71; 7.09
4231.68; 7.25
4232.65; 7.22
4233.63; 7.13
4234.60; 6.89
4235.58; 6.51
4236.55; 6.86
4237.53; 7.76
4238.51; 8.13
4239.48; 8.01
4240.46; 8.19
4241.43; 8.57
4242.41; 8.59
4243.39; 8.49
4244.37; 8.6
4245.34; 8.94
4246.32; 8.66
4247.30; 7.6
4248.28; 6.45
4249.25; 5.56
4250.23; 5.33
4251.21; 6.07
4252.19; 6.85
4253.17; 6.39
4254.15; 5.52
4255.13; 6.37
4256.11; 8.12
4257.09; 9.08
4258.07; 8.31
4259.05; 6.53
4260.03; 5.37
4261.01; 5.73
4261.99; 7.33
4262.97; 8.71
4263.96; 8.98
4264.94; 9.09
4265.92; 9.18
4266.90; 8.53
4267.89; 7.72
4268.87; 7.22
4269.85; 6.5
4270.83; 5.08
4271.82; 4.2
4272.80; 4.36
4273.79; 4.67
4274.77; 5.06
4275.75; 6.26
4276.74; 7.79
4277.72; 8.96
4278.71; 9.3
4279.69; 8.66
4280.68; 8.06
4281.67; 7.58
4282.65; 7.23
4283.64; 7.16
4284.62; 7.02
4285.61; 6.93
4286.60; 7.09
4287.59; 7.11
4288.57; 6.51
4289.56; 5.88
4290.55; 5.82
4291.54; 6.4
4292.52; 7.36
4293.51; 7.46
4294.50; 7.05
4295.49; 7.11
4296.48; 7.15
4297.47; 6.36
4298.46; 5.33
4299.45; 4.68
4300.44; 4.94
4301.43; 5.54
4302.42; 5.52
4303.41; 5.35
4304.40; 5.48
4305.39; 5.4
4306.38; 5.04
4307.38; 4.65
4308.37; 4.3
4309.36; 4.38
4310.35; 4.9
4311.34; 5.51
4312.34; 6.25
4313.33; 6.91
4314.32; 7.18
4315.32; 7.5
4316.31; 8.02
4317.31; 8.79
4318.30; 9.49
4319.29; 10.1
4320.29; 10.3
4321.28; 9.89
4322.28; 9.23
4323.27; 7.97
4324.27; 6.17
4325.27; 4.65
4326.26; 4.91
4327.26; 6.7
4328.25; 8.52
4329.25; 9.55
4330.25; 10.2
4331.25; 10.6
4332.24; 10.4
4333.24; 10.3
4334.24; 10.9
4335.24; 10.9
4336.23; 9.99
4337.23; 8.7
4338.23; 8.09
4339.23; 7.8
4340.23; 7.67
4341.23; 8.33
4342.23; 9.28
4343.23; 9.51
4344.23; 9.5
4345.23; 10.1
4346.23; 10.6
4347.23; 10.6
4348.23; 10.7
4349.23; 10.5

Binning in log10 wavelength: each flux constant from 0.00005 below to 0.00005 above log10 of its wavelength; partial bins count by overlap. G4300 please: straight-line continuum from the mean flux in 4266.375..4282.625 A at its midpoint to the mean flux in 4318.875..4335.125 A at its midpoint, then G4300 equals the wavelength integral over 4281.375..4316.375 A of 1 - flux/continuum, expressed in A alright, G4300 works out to 7.0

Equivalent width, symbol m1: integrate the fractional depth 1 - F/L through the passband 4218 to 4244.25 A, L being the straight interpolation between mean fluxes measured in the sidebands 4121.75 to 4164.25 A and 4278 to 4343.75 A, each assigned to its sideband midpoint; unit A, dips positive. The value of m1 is 2.1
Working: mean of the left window 7.29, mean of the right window 7.42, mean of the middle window 6.76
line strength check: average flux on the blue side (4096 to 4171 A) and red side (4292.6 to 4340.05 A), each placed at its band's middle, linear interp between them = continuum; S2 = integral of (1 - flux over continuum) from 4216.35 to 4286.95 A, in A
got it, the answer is 3.4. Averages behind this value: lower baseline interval 7.36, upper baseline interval 7.37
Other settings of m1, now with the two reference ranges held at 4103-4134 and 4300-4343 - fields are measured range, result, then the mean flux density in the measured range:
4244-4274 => 2.24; 7.02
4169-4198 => 2.21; 6.98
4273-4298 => 1.93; 7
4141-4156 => 2.32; 6.36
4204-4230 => 1.51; 7.13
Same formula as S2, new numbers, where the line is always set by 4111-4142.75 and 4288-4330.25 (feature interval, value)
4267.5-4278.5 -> 1.07 A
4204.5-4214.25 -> -1.85 A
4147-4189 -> 1.54 A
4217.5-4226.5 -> 0.75 A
